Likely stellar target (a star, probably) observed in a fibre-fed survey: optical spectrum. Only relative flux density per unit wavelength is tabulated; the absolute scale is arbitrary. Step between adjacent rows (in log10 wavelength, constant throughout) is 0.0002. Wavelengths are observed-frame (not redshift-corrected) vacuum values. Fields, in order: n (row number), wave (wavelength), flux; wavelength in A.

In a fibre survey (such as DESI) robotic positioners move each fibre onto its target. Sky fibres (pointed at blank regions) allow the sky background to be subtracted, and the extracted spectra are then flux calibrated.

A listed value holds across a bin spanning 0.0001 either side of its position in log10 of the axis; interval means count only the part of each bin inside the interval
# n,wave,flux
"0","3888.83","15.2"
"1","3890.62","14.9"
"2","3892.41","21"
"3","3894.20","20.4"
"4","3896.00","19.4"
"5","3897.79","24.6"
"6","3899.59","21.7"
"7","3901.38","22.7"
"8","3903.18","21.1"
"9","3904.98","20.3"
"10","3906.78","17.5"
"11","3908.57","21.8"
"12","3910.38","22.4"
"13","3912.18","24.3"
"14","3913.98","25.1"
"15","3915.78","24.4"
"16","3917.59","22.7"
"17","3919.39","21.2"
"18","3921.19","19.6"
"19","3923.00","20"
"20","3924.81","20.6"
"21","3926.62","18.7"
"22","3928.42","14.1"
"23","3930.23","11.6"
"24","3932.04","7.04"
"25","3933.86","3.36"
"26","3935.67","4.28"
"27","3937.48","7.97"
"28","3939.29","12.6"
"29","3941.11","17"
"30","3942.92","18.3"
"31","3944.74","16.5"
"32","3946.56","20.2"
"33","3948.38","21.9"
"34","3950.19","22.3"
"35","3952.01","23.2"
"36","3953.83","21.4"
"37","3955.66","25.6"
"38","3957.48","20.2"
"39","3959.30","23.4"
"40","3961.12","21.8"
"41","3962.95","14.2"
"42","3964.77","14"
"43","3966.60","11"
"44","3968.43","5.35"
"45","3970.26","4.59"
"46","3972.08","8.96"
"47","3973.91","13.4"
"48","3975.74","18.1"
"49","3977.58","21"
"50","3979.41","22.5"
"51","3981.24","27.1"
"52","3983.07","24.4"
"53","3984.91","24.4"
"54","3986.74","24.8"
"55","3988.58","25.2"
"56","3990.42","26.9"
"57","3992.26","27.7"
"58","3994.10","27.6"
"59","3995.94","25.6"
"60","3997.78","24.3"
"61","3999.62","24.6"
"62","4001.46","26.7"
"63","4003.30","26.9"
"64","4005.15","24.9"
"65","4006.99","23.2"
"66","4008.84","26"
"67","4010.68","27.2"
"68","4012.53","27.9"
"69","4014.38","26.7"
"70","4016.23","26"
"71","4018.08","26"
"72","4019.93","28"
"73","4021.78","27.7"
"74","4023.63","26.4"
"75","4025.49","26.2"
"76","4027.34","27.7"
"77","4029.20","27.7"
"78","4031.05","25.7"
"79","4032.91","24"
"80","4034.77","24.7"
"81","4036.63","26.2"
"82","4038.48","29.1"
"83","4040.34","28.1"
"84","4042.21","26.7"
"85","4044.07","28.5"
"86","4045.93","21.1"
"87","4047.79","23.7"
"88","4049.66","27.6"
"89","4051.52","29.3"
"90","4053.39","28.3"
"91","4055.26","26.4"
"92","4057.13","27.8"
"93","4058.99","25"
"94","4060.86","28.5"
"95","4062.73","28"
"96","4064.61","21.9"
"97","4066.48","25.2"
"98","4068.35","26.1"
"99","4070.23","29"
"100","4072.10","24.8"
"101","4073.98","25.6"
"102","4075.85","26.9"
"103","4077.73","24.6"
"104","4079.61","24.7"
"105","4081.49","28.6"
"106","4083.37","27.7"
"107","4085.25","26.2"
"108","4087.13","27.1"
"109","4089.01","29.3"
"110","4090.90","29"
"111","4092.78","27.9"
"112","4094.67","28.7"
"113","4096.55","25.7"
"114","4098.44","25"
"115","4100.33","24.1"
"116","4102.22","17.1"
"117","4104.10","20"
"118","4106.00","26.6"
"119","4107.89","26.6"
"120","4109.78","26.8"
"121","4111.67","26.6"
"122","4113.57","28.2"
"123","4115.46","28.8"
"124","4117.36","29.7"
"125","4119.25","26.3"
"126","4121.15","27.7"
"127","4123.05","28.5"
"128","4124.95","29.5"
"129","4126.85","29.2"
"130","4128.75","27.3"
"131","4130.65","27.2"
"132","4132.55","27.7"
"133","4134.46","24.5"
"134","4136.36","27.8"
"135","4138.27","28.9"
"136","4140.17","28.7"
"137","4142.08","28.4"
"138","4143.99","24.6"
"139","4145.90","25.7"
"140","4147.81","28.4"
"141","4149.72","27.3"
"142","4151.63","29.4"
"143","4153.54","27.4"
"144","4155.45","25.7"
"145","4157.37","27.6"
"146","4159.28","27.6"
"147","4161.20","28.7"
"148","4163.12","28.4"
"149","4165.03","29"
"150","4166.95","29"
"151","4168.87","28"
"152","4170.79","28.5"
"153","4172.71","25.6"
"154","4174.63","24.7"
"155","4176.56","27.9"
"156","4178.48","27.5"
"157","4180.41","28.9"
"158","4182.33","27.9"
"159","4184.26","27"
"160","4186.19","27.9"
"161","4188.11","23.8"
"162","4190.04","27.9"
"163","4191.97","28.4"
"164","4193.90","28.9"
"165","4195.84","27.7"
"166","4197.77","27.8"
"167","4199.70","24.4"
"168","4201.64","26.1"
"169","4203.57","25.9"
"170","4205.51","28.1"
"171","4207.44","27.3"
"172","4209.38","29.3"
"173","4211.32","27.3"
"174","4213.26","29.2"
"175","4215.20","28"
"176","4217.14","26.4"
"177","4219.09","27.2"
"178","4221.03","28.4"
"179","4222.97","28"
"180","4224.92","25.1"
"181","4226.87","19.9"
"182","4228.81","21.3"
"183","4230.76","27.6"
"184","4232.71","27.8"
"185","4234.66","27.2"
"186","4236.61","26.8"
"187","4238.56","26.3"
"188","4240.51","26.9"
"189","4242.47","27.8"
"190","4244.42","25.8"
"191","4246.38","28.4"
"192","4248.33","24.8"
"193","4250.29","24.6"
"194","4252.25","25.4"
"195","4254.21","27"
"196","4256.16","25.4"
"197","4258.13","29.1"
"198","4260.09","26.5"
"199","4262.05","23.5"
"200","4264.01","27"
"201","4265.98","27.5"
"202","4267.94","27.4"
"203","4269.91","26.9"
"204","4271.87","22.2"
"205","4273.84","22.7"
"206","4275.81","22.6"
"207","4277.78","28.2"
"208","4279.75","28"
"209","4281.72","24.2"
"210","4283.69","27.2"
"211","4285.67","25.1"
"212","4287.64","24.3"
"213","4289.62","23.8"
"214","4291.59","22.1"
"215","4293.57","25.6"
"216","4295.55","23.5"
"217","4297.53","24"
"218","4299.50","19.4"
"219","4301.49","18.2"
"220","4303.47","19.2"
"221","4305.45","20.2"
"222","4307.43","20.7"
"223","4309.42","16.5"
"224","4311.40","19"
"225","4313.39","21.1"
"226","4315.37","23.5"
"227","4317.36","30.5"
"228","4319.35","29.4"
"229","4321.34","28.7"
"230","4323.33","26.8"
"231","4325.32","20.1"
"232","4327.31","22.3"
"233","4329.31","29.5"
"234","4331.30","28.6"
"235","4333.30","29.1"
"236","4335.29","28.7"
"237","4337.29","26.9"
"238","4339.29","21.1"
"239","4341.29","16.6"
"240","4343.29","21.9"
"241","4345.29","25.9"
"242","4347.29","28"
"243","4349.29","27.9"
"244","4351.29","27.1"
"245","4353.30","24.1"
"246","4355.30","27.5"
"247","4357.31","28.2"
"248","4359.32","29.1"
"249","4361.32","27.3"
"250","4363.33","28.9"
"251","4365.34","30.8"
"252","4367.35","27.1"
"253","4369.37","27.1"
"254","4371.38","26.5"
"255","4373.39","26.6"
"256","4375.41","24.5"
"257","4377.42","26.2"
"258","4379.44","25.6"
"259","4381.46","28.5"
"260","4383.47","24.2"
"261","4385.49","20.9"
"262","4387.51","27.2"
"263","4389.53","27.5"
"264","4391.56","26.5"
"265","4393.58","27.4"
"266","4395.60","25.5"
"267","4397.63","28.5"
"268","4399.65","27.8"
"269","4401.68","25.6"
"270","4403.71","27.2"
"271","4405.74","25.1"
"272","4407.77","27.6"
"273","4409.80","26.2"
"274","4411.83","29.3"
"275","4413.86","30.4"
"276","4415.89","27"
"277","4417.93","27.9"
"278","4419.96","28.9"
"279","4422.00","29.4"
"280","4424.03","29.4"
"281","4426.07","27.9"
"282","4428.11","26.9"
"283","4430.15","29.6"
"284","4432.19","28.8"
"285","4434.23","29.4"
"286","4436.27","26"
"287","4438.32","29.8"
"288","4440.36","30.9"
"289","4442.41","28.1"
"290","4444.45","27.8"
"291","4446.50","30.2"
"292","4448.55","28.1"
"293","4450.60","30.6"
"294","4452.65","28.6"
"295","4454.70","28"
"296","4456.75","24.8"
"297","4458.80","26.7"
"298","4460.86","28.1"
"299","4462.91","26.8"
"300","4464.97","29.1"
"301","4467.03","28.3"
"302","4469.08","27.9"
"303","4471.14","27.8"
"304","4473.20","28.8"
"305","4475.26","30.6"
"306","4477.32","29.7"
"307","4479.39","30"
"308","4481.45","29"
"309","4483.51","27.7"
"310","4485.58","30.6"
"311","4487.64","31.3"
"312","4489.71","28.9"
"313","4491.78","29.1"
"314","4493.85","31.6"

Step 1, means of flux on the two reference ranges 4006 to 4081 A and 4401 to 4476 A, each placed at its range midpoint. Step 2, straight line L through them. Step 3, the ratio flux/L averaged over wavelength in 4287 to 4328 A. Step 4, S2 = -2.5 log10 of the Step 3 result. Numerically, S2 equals 0.21 mag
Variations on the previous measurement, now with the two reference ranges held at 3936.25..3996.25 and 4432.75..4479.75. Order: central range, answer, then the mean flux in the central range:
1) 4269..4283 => 0.00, 25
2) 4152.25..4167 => -0.21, 27.9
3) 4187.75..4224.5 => -0.15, 27.4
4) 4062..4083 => -0.22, 26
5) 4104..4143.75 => -0.23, 27.5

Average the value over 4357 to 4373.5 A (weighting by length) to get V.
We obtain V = 28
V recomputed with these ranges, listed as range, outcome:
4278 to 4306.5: 23.3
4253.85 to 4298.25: 25.4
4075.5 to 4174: 27.1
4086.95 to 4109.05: 25.5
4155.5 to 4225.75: 27.5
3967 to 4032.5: 23.6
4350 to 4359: 26.9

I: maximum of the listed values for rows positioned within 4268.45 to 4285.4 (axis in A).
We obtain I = 28.2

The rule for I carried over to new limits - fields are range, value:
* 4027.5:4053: 29.3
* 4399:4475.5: 30.9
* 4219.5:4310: 29.1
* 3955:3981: 25.6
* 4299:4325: 30.5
